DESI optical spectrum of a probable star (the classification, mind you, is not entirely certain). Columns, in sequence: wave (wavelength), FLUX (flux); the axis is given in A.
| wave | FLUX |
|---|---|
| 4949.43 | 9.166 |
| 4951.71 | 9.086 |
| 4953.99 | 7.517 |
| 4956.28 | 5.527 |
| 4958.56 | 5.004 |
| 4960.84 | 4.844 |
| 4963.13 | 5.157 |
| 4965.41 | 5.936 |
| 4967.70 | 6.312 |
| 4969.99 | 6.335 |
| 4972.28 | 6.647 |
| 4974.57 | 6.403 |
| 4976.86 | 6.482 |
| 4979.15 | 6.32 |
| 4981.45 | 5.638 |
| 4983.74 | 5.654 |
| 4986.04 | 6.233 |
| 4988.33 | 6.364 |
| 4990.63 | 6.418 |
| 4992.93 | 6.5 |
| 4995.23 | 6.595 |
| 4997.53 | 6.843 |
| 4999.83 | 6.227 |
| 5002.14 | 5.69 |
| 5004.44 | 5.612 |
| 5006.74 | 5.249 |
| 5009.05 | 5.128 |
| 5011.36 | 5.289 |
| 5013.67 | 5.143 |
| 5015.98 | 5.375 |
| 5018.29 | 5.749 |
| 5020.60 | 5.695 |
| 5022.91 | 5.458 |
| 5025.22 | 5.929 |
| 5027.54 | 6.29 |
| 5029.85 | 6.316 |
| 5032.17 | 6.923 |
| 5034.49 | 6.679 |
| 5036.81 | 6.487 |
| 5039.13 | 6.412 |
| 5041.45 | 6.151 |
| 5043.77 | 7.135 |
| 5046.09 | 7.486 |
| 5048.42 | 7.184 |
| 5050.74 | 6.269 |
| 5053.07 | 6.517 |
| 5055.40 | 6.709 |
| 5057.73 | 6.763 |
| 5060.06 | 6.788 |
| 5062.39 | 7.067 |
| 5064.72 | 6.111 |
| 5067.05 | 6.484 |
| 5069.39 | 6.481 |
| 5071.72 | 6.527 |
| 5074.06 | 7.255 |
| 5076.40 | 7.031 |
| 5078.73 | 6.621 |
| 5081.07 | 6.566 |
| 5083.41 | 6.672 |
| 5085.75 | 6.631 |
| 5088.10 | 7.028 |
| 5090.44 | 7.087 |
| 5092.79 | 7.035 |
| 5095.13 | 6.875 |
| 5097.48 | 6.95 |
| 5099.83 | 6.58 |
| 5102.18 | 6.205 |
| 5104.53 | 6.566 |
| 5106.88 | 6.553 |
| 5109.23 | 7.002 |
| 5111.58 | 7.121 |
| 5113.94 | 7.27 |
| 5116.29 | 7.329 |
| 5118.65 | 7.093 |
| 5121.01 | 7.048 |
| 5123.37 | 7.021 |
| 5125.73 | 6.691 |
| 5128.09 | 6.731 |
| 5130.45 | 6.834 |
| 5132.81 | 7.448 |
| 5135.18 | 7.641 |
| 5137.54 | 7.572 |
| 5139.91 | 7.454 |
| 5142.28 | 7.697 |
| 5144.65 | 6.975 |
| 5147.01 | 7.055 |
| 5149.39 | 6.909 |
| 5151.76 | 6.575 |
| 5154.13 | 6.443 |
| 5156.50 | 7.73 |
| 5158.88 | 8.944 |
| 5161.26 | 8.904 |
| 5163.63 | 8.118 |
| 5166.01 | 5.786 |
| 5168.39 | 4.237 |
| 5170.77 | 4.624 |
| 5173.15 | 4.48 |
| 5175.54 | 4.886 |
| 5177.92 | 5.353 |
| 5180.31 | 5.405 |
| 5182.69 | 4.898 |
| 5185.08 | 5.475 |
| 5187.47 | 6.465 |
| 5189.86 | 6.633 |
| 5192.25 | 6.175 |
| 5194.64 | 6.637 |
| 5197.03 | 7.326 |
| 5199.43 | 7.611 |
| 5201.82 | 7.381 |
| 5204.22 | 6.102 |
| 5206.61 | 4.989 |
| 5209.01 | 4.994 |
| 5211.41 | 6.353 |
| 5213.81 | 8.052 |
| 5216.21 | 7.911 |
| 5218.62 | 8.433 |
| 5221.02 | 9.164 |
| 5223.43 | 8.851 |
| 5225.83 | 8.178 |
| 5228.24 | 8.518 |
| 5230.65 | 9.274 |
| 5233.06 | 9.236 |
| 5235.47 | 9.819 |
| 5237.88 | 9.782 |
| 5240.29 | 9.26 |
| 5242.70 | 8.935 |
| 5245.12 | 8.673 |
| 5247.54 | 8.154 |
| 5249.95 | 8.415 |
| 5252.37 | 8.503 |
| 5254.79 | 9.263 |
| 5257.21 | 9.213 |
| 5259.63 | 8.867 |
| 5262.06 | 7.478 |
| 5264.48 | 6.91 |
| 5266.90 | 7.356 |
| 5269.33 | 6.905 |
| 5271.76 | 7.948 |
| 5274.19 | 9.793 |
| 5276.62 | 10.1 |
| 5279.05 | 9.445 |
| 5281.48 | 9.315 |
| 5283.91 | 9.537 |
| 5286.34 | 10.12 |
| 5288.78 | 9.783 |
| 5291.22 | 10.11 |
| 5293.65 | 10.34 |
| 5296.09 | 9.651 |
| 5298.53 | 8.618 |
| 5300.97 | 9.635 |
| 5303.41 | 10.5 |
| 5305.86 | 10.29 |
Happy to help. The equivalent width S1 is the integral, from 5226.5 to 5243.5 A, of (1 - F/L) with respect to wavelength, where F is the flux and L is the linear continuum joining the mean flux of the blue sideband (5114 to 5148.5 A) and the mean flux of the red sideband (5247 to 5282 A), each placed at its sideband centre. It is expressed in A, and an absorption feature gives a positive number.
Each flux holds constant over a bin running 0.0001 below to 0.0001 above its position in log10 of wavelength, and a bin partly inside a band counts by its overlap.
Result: -2.1 A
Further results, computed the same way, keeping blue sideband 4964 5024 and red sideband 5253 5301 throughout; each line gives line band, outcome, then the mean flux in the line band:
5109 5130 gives 0.8 A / 7.03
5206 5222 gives 2.2 A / 7.18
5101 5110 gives 0.8 A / 6.56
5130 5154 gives 1.1 A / 7.19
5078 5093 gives 0.3 A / 6.79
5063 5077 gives 0.3 A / 6.65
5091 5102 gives 0.4 A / 6.81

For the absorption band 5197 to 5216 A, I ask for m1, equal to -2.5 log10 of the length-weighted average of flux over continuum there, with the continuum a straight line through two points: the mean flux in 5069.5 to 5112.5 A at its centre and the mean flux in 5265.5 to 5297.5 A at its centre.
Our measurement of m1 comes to 0.24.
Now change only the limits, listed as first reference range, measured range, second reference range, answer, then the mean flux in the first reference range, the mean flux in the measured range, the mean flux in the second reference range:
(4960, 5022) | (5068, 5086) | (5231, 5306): 0.03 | 5.92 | 6.73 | 9.08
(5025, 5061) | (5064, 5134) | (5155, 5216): -0.05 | 6.64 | 6.83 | 6.33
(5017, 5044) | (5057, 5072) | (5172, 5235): -0.04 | 6.24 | 6.6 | 6.92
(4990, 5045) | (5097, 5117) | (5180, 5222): -0.08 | 6.05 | 6.83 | 6.68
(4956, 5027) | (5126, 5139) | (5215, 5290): 0.04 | 5.87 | 7.21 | 8.81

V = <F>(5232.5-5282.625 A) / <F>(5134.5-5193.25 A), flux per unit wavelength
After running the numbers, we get 1.3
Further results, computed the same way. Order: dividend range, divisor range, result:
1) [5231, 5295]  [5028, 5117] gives 1.33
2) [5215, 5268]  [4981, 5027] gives 1.48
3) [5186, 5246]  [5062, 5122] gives 1.14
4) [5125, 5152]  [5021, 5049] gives 1.10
